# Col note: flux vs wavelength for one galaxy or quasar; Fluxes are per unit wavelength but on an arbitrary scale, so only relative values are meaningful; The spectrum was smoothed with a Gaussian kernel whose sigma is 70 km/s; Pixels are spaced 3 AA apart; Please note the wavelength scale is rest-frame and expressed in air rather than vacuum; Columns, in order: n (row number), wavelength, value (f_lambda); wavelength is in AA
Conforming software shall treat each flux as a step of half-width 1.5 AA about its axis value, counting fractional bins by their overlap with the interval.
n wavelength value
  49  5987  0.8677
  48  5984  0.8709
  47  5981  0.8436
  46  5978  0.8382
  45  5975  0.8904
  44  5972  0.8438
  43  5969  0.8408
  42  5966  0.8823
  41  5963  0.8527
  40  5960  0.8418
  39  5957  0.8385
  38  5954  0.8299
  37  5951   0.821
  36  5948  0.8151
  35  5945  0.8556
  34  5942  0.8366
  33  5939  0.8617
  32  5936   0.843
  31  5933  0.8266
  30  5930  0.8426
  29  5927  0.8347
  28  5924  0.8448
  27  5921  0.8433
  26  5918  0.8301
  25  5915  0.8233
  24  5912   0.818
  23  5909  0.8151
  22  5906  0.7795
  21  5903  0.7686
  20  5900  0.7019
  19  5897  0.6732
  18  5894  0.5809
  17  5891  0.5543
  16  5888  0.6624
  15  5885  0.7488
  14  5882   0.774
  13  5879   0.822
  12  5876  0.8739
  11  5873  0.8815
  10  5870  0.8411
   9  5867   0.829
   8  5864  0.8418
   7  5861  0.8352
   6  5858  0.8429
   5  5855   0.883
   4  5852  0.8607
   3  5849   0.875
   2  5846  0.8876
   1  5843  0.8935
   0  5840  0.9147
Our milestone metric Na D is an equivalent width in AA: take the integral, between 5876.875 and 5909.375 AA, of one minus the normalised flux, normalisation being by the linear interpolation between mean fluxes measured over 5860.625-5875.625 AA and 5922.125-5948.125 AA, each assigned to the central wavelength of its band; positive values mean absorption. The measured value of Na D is 5.0 AA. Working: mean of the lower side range 0.849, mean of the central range 0.716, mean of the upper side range 0.841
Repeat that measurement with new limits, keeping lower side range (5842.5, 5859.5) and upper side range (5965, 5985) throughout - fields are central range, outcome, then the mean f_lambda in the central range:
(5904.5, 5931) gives 1.2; 0.825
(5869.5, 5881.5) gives 0.3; 0.849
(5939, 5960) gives 0.6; 0.835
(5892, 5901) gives 2.3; 0.644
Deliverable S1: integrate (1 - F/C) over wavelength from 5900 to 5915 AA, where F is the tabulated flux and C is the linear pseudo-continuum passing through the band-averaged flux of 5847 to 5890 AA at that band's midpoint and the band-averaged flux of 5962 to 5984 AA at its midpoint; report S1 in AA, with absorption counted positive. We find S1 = 0.9 AA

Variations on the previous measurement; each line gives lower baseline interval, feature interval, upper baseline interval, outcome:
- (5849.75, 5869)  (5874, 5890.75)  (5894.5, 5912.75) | 0.7 AA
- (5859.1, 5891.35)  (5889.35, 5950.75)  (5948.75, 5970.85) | 2.5 AA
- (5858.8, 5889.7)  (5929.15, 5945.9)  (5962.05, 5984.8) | -0.1 AA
